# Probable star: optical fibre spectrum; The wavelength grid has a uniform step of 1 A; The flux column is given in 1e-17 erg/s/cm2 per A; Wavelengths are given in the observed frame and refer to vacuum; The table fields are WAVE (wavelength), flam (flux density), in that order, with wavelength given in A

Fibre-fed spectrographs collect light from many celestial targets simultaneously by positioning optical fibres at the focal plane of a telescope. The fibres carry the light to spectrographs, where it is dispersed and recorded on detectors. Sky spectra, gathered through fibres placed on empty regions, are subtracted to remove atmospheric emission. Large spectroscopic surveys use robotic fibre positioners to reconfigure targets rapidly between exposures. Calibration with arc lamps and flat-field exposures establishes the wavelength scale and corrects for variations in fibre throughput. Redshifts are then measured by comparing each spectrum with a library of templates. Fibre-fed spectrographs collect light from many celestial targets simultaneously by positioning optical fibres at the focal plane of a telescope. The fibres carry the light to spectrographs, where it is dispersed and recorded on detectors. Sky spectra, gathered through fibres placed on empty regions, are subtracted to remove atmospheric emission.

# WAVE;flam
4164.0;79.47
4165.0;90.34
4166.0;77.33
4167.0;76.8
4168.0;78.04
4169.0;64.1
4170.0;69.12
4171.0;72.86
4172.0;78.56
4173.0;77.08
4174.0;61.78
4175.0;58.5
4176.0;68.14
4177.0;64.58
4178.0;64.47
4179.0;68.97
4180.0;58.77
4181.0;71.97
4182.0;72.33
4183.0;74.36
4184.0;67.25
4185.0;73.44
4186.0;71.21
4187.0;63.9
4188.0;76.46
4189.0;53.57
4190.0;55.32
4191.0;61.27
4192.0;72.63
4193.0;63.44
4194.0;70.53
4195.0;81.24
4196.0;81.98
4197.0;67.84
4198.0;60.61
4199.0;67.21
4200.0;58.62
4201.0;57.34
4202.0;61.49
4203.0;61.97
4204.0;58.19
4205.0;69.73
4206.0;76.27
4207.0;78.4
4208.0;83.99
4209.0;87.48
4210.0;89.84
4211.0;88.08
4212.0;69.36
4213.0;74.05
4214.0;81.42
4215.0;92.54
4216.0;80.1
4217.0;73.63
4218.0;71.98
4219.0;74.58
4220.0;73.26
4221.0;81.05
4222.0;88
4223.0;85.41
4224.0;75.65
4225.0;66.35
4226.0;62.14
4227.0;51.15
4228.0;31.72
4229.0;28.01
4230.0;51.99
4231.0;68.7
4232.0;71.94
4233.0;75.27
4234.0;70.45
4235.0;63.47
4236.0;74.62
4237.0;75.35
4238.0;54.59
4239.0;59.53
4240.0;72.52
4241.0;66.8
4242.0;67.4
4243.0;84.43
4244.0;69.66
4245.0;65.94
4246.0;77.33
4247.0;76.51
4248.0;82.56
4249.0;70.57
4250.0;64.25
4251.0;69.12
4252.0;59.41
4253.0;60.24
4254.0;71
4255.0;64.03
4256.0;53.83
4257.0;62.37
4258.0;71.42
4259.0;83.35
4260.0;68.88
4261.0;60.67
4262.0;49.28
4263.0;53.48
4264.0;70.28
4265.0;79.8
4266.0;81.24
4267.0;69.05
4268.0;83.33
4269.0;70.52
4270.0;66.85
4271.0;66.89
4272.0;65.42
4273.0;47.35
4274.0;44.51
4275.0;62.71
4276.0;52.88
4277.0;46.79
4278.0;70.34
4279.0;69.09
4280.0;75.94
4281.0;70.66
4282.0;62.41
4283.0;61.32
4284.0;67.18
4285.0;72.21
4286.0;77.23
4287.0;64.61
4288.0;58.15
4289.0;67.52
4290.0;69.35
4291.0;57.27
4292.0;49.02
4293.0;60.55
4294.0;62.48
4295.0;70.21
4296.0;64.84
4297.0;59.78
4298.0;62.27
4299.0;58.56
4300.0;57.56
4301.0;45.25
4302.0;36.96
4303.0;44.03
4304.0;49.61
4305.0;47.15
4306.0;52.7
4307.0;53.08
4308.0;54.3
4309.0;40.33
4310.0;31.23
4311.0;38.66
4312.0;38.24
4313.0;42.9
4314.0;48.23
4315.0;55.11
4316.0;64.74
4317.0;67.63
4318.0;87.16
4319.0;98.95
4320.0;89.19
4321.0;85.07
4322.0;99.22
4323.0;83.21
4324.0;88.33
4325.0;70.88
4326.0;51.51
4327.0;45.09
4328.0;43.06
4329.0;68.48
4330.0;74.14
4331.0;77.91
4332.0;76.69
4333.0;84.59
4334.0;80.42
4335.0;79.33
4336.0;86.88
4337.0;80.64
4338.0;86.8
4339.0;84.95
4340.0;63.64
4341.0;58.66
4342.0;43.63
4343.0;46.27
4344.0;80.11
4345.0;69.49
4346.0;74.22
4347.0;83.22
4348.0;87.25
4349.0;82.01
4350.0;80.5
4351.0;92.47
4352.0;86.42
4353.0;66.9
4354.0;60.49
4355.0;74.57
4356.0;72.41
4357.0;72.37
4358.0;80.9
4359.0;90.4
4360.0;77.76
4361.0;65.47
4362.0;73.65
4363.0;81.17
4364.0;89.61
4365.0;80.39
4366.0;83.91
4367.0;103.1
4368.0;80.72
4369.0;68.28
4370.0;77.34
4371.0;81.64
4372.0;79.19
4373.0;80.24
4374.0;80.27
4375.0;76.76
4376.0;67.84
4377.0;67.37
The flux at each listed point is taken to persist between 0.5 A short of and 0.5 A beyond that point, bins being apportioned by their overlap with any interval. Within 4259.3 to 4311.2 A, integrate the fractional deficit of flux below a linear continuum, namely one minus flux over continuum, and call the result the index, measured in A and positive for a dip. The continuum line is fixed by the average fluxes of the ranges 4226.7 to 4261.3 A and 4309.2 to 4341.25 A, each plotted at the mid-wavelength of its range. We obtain 5.7 A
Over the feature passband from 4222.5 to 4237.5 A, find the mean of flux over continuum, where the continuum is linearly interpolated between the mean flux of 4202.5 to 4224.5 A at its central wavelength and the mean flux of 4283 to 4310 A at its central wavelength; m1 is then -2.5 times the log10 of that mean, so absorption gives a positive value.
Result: 0.16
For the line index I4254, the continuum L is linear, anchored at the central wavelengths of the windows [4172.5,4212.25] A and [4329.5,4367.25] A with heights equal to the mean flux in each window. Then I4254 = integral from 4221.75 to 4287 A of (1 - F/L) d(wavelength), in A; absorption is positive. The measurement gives 5.5 A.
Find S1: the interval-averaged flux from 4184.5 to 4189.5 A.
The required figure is 67.7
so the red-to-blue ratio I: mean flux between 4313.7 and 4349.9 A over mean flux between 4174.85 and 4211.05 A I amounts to 1.07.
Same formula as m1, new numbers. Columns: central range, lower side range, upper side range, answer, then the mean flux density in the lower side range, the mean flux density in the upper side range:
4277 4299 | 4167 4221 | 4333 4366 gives 0.15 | 71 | 76.3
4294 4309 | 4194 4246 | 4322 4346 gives 0.30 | 70.3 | 71.3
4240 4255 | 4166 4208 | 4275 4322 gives -0.10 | 68.4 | 60.4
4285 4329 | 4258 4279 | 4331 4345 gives 0.15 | 64.9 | 73.3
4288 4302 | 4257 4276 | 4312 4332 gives 0.15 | 65.9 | 69.9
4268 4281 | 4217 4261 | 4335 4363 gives 0.12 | 67.8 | 75.1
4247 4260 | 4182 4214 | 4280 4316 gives -0.09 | 70.4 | 56.1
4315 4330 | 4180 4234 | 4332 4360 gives 0.02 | 69.8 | 76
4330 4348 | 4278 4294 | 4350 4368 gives 0.02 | 65.6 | 79.6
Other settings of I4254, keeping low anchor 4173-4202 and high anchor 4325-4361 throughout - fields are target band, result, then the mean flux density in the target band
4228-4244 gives 0.9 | 64.7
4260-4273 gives 0.5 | 67.3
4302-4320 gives 4.4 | 54.3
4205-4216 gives -2.2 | 81.5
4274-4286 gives 1.1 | 64.4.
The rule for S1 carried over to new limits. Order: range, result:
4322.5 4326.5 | 73.5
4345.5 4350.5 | 81.4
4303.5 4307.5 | 50.6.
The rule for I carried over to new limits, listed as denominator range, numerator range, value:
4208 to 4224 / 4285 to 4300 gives 0.78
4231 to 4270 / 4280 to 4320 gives 0.85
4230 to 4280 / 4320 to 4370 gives 1.13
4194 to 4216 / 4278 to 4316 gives 0.77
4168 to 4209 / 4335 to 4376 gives 1.13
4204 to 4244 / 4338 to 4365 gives 1.05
